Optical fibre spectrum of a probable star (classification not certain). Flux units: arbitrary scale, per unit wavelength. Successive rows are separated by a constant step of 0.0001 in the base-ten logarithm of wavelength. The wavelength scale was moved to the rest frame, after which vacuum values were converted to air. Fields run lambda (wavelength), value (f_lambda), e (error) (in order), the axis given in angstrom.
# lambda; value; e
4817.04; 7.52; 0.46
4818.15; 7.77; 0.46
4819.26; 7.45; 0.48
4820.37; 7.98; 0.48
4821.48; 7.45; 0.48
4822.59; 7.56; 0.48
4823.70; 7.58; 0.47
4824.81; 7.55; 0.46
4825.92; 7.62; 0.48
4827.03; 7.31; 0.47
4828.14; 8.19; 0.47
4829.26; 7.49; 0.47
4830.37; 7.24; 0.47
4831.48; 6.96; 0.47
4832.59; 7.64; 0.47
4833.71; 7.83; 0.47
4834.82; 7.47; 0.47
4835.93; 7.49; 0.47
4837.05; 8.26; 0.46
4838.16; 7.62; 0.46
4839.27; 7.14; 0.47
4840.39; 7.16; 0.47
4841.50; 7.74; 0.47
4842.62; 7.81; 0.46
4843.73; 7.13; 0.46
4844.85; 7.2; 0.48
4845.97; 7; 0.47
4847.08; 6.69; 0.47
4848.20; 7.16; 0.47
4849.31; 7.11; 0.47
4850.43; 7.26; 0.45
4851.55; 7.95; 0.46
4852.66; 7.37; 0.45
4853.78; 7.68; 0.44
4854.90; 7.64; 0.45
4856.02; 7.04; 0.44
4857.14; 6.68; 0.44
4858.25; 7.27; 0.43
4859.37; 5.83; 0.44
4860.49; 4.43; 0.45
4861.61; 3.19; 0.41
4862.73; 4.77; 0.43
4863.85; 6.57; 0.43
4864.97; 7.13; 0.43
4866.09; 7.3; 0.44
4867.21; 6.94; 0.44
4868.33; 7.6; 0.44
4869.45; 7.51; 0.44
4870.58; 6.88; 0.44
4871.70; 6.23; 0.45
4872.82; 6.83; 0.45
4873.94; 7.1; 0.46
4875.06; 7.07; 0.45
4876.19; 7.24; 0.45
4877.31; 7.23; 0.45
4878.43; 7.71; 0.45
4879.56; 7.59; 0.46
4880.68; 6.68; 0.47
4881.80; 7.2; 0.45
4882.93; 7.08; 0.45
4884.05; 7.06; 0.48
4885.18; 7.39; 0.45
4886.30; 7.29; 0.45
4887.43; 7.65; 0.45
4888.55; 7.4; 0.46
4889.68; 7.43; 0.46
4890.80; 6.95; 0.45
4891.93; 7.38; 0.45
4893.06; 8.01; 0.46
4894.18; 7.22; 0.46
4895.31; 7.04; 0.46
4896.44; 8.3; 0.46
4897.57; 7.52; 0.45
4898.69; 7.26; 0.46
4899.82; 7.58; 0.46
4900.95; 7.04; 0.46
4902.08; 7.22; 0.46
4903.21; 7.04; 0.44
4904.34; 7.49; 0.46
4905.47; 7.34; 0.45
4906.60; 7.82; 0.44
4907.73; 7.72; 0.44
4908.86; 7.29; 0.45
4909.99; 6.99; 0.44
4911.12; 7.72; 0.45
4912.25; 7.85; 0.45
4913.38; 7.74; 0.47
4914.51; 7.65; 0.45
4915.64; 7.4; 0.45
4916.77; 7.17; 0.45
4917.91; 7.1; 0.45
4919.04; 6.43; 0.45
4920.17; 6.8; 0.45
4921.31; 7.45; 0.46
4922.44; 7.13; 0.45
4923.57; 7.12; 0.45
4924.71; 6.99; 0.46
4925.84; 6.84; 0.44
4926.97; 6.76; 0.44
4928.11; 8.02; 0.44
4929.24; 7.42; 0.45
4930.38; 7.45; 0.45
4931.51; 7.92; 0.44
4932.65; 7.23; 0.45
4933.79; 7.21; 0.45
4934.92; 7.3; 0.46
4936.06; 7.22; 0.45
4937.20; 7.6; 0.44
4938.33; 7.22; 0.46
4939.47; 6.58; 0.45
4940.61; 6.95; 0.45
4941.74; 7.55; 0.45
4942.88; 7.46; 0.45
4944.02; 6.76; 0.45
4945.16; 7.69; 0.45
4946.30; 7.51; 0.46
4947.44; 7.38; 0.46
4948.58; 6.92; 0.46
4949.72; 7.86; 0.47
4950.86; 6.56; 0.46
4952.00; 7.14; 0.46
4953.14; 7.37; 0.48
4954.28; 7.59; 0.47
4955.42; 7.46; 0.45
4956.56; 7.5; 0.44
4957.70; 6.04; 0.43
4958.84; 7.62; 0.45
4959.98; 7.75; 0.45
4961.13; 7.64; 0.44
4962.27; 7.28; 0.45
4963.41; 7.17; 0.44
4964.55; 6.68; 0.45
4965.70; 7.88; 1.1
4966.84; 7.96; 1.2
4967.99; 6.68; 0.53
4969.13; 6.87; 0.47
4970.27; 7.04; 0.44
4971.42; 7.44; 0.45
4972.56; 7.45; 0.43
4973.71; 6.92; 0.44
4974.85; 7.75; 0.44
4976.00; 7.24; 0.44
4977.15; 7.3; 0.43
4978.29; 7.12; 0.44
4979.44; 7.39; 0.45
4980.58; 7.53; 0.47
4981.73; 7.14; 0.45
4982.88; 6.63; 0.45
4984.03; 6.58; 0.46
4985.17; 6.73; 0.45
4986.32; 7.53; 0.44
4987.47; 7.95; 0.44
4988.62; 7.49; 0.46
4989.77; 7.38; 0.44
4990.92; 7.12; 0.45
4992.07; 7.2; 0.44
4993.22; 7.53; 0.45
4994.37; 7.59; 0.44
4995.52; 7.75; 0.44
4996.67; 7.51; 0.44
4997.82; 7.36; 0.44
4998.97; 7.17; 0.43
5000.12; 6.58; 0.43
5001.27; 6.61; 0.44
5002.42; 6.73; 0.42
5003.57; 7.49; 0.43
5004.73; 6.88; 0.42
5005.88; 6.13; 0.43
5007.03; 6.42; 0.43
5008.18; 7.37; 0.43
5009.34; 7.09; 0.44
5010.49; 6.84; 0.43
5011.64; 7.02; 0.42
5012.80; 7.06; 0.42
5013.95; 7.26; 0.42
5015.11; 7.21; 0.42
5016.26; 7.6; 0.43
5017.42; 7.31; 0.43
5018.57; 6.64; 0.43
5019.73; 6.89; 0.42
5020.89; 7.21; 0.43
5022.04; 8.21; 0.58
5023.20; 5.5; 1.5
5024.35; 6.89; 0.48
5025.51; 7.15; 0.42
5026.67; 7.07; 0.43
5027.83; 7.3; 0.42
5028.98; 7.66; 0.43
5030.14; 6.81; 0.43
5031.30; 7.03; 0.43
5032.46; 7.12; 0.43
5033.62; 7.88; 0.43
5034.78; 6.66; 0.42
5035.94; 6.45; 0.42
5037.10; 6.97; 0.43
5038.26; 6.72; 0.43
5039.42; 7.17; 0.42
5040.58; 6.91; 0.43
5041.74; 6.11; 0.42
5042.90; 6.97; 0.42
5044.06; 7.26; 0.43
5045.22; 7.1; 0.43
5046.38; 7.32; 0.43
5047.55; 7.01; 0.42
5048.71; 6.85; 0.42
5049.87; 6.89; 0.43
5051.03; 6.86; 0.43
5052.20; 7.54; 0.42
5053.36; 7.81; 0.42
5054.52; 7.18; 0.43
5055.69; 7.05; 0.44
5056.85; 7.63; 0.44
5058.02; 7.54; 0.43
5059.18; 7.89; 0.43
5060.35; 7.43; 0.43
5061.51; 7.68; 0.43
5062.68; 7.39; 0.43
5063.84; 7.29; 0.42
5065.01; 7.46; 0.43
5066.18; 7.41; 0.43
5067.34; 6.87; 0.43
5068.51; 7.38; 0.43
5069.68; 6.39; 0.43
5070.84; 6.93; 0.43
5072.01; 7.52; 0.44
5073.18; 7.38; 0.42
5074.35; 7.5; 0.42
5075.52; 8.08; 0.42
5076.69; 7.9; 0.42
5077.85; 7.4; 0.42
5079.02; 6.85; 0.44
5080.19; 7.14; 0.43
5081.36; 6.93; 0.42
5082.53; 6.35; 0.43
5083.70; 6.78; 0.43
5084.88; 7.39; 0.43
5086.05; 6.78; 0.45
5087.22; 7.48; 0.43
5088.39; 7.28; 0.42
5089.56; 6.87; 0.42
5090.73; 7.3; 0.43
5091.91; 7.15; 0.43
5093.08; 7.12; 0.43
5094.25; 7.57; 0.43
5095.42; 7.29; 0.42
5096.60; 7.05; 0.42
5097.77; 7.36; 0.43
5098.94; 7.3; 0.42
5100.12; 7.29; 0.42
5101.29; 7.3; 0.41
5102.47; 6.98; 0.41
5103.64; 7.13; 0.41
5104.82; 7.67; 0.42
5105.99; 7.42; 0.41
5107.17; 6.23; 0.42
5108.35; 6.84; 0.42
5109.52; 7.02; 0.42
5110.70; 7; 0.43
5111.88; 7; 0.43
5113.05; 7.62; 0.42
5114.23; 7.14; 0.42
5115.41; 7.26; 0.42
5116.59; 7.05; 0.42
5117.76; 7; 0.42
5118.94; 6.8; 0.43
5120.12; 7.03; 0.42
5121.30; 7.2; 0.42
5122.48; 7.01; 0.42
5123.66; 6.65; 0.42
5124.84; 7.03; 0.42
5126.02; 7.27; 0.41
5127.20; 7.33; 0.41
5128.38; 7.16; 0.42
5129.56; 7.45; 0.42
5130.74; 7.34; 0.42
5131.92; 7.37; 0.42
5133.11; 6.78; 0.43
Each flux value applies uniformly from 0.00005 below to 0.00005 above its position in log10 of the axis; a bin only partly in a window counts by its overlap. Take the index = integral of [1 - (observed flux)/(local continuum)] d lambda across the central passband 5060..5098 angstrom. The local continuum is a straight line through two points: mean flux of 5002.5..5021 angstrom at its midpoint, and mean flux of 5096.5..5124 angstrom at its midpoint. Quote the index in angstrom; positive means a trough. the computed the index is -0.8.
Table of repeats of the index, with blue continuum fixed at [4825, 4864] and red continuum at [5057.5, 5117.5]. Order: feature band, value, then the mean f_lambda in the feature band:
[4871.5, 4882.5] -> 0.0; 7.12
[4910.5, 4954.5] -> -1.0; 7.28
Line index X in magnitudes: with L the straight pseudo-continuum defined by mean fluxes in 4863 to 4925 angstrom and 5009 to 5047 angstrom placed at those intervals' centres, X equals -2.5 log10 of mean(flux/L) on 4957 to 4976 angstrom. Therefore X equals -0.018 mag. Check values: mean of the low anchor 7.26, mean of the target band 7.26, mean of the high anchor 7.04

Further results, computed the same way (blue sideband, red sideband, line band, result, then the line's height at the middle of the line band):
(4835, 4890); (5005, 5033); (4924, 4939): -0.042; 7.03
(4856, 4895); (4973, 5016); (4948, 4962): -0.034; 7.06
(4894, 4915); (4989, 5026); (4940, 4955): 0.003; 7.31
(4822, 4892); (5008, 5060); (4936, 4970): -0.021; 7.12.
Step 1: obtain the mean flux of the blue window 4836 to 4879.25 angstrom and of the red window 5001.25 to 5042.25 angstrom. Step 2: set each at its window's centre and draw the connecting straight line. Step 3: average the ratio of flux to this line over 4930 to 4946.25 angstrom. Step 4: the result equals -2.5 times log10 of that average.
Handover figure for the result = -0.049 mag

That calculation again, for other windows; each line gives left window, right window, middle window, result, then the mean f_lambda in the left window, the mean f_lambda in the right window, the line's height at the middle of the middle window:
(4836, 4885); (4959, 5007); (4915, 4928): 0.007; 6.99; 7.22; 7.1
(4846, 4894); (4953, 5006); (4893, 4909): -0.060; 6.97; 7.24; 7.04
